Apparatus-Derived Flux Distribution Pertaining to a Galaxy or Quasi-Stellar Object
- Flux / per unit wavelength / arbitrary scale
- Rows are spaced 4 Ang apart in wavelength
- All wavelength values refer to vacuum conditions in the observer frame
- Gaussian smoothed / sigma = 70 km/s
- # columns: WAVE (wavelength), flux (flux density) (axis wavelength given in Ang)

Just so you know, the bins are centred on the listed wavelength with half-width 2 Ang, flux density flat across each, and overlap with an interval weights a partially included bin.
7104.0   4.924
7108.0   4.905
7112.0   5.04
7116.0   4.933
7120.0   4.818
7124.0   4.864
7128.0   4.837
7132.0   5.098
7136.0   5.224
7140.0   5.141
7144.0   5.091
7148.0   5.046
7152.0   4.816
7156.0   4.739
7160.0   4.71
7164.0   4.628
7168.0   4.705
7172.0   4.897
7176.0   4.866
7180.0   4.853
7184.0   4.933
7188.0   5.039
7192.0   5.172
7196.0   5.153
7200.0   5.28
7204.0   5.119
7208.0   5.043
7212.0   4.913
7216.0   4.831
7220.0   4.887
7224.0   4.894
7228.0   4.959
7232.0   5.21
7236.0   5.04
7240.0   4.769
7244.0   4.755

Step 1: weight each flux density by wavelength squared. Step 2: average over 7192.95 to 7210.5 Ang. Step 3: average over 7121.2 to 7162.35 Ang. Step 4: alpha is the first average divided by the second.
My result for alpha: 1.06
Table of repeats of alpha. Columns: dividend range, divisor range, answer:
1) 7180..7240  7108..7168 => 1.04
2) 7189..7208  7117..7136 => 1.07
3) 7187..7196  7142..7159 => 1.06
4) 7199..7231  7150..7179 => 1.06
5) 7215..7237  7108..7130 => 1.05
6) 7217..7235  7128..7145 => 1.00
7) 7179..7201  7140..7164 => 1.05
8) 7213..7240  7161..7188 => 1.04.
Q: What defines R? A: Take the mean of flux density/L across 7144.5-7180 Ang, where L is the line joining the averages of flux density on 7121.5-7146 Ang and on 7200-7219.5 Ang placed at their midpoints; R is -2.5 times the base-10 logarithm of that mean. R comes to 0.05 mag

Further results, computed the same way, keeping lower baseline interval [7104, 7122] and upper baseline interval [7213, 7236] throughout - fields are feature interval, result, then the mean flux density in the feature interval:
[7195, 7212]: -0.04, 5.12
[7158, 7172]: 0.05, 4.71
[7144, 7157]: 0.01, 4.91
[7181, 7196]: -0.02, 5.05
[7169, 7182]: 0.02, 4.86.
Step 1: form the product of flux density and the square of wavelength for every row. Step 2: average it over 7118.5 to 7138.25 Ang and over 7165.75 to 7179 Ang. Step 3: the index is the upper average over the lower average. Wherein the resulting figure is 0.98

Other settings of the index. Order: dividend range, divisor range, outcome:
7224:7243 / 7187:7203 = 0.97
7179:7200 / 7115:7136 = 1.04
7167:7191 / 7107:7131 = 1.02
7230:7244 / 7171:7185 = 1.03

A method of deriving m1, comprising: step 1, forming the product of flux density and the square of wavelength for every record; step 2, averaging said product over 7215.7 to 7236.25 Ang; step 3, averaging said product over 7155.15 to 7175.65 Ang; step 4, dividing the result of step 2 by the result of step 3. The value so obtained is 1.1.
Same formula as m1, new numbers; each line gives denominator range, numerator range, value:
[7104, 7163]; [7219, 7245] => 1.03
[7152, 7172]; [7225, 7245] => 1.07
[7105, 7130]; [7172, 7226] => 1.04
